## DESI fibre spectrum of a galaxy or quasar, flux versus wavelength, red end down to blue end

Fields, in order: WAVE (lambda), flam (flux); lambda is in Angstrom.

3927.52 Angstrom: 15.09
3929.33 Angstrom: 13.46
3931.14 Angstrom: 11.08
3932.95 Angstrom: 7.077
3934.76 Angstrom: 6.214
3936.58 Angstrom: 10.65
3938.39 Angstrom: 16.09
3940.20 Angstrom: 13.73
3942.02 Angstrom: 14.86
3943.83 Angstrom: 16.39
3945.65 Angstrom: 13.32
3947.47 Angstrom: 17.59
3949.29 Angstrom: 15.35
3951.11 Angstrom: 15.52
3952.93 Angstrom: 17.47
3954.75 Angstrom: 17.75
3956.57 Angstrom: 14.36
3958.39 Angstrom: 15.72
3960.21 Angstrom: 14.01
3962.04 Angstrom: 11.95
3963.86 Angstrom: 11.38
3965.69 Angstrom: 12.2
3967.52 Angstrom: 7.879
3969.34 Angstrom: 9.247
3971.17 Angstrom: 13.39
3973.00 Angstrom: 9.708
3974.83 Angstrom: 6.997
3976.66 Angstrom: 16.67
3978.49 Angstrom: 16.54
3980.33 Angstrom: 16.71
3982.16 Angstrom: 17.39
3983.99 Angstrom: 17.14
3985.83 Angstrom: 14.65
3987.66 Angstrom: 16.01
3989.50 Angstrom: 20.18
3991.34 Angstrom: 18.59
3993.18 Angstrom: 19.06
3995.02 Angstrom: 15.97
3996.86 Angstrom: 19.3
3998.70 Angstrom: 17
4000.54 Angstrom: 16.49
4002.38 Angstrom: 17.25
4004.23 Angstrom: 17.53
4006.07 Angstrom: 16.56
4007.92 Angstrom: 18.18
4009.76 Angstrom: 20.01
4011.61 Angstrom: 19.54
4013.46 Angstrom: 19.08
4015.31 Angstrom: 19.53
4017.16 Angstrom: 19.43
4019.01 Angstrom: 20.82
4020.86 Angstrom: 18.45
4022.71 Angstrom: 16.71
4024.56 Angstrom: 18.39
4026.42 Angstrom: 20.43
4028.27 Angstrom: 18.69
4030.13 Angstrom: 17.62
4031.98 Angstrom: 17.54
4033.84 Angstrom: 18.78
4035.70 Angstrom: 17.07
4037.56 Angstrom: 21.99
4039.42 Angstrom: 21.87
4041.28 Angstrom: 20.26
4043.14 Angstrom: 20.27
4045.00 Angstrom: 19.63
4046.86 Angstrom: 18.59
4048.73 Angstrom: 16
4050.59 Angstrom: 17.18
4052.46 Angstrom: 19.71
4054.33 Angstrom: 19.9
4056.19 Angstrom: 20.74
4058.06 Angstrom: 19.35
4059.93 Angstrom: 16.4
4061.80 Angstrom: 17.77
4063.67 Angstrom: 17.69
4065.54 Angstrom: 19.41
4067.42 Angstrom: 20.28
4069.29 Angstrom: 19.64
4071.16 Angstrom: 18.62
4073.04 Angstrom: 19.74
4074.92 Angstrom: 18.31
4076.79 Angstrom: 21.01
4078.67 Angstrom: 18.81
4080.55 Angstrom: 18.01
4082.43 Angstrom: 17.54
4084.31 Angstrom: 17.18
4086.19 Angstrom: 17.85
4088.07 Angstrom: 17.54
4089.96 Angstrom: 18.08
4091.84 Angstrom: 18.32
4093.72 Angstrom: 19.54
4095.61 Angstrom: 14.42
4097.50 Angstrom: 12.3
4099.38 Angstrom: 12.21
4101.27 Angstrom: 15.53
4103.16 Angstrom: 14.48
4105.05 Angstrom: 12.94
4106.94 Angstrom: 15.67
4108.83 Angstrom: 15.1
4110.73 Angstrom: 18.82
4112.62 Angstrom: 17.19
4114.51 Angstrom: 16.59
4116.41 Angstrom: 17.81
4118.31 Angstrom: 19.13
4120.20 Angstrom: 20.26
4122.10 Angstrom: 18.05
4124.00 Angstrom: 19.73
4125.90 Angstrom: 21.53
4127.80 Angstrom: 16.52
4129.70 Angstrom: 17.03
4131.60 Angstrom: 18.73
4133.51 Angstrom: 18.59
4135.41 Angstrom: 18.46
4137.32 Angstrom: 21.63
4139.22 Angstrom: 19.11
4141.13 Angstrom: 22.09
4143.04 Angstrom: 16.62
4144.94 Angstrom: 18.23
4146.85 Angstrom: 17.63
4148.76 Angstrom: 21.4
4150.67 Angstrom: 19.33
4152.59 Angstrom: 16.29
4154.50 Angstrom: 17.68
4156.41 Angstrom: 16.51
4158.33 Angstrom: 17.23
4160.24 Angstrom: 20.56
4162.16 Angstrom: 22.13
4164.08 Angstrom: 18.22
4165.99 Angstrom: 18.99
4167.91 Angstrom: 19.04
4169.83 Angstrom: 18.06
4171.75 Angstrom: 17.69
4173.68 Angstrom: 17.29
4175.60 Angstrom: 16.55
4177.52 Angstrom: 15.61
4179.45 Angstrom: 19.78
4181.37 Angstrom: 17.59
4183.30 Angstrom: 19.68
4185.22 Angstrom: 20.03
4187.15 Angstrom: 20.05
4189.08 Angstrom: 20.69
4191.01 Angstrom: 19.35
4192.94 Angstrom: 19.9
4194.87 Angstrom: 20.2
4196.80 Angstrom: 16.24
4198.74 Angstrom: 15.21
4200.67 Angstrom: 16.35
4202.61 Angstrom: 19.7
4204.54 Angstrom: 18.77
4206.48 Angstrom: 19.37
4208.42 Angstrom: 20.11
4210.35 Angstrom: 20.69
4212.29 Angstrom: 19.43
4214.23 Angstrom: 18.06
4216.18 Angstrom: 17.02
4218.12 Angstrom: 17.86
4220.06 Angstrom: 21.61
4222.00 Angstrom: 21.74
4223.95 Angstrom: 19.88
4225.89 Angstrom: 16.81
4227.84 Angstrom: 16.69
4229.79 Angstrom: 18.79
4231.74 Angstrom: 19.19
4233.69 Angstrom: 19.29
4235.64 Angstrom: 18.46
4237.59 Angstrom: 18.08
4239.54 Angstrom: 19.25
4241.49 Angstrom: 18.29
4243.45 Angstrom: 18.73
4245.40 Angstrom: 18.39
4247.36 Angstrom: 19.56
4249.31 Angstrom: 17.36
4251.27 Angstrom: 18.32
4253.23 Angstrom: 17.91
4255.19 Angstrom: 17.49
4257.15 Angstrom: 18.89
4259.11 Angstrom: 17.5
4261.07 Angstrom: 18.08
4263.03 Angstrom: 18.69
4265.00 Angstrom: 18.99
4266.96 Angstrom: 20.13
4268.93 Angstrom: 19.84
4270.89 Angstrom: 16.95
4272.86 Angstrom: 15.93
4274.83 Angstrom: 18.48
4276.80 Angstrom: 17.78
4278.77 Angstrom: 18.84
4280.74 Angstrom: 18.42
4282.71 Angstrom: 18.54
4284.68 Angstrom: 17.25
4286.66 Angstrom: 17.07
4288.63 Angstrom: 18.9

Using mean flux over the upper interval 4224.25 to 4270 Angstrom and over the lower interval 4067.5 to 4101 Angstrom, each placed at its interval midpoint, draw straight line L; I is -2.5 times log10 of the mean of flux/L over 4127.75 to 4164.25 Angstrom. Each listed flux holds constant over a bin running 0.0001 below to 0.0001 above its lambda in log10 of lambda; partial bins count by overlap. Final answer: -0.05 mag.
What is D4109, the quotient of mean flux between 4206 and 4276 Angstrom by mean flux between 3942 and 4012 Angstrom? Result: 1.2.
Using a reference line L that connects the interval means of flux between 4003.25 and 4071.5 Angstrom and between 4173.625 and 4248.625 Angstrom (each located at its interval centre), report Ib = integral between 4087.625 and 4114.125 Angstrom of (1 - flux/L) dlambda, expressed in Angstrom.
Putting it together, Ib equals 4.2 Angstrom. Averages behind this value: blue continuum 18.9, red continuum 18.7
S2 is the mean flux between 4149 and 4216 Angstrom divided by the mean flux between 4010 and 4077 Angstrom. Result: 0.98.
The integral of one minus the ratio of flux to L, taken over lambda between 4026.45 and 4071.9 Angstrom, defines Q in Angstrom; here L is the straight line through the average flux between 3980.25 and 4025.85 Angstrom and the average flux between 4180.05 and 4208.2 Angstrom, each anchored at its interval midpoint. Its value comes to -1.9 Angstrom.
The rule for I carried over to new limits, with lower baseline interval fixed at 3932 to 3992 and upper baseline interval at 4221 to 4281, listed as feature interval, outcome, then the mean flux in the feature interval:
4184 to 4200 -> -0.08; 18.9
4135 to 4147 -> -0.15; 19.2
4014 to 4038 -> -0.25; 18.8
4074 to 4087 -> -0.16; 18.4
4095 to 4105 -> 0.18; 13.7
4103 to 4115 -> 0.03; 15.9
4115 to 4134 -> -0.13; 18.7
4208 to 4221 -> -0.08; 19.2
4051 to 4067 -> -0.21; 18.9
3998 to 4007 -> -0.16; 17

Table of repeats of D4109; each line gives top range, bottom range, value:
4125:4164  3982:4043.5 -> 1.02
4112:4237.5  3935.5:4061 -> 1.11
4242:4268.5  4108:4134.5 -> 1.01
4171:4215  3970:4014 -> 1.12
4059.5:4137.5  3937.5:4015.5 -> 1.13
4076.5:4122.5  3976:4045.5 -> 0.92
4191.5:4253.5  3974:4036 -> 1.06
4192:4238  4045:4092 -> 1.01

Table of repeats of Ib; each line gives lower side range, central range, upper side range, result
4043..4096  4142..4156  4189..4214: 0.4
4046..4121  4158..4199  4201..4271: -0.8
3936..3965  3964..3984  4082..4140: 3.1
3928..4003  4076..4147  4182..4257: -2.9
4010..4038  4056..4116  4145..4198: 4.6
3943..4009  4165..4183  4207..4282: -0.2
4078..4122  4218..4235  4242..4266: -1.0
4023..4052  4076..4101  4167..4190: 2.3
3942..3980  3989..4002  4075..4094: -2.6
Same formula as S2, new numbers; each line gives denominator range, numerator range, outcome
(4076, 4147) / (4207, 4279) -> 1.06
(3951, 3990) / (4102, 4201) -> 1.29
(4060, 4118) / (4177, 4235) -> 1.09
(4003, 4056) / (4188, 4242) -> 0.99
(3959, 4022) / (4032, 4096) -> 1.17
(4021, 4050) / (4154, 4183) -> 0.97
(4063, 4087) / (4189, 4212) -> 1.00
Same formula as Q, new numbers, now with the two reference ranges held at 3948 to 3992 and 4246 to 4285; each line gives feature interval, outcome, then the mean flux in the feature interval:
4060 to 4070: -1.9 Angstrom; 18.7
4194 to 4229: -2.1 Angstrom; 18.6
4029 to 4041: -3.1 Angstrom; 19.2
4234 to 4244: -0.4 Angstrom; 18.6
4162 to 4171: -1.1 Angstrom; 19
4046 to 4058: -2.5 Angstrom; 18.7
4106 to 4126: -2.1 Angstrom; 18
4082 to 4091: -1.0 Angstrom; 17.7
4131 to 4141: -1.8 Angstrom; 19.5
